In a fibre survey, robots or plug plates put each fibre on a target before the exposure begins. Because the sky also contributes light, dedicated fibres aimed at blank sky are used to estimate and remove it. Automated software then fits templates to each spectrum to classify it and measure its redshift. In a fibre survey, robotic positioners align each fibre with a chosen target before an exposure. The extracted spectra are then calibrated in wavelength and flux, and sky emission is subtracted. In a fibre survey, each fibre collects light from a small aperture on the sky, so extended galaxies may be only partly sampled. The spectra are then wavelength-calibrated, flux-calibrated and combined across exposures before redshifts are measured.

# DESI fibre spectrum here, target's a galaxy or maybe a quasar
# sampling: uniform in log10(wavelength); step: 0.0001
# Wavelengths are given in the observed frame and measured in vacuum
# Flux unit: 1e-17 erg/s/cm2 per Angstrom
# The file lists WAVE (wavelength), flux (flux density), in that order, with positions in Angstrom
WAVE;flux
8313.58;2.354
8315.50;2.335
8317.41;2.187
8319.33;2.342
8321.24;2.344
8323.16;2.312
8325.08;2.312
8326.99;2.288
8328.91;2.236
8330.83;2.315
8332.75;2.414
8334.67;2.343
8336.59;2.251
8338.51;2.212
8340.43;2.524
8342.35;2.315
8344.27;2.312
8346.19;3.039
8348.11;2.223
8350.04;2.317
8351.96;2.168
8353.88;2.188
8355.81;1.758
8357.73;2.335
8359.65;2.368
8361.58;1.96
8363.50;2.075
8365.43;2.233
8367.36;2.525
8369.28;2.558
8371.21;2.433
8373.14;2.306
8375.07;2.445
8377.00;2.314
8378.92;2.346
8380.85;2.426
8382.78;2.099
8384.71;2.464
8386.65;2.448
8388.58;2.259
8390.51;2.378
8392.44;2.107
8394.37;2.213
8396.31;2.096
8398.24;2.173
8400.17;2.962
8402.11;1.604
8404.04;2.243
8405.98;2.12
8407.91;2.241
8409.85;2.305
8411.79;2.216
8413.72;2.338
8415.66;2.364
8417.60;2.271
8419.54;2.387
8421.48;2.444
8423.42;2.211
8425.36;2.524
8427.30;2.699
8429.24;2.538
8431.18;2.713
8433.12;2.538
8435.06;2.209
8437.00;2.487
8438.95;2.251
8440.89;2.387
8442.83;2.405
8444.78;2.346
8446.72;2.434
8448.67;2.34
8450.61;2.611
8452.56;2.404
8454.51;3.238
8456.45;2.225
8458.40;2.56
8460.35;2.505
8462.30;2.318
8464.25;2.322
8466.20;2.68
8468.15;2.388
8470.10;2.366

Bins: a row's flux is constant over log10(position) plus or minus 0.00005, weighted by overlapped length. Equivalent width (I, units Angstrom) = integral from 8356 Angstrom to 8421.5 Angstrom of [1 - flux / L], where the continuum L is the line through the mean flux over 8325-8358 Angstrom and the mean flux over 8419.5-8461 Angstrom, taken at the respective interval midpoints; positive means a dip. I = 2.8 Angstrom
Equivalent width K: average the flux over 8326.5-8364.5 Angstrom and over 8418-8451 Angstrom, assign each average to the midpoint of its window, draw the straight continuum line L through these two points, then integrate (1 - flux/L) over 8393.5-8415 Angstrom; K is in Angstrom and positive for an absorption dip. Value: 1.4 Angstrom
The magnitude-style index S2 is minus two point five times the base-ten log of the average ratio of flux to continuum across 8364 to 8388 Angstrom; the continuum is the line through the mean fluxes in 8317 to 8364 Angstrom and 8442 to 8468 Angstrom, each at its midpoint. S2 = -0.01 mag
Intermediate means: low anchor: 2.29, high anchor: 2.49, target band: 2.37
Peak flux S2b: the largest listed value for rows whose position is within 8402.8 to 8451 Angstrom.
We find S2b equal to 2.713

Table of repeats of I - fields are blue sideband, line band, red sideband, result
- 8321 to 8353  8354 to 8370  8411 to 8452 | 1.0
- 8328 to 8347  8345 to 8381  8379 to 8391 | 0.8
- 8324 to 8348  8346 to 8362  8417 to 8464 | 1.0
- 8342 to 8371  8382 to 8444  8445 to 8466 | 1.9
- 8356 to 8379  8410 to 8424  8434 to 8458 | 0.4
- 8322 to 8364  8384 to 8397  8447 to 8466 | 0.5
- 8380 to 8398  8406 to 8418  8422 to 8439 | 0.5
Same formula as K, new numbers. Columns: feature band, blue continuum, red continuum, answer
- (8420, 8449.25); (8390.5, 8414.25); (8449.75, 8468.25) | -0.5 Angstrom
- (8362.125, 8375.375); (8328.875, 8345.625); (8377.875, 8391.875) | -0.1 Angstrom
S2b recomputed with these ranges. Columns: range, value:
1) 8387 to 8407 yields 2.962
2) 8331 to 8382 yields 3.039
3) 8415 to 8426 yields 2.524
